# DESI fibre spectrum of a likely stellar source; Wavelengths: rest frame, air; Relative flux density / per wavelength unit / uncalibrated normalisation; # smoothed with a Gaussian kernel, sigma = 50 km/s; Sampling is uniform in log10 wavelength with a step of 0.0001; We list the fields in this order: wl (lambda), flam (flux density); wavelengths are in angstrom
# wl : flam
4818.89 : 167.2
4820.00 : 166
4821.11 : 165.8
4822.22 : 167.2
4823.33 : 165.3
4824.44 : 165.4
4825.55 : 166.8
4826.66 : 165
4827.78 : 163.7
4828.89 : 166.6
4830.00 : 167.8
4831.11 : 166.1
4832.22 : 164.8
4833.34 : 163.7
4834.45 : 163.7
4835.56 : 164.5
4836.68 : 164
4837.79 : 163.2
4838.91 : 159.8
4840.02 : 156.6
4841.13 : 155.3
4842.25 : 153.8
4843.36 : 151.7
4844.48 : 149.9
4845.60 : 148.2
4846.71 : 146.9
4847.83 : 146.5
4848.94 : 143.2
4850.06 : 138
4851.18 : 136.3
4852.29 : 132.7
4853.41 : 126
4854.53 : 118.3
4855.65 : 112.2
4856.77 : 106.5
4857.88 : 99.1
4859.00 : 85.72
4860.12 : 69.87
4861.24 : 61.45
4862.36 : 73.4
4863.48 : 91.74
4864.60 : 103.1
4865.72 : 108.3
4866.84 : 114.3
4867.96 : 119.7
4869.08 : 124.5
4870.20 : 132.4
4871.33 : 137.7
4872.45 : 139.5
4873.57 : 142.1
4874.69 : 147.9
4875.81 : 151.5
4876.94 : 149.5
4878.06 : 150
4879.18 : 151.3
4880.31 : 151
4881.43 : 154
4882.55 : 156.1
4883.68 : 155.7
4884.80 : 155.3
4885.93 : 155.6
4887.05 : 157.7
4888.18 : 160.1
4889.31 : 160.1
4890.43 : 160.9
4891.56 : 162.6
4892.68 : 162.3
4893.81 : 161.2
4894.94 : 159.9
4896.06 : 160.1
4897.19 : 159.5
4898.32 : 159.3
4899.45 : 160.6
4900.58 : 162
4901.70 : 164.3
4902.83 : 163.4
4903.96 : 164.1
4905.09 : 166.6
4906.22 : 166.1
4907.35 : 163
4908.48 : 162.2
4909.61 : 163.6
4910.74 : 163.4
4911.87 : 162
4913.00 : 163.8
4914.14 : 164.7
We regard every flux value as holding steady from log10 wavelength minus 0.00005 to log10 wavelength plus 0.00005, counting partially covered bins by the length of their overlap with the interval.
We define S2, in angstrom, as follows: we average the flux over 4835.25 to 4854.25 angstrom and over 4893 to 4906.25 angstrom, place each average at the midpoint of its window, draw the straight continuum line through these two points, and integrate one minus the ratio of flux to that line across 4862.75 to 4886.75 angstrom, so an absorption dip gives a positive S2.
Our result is 2.87 angstrom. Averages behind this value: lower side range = 149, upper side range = 162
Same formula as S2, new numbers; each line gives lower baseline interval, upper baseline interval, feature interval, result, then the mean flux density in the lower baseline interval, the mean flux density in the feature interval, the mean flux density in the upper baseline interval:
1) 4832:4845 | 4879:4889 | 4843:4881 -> 7.70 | 159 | 125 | 155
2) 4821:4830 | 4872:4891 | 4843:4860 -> 3.44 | 166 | 128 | 153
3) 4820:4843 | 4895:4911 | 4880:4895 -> 0.44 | 163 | 158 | 163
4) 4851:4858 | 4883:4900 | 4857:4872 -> 3.29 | 119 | 102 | 159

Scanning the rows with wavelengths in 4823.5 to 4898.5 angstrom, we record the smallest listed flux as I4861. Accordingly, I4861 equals 61.45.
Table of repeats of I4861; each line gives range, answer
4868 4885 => 124.5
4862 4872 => 73.4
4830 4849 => 143.2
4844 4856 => 112.2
